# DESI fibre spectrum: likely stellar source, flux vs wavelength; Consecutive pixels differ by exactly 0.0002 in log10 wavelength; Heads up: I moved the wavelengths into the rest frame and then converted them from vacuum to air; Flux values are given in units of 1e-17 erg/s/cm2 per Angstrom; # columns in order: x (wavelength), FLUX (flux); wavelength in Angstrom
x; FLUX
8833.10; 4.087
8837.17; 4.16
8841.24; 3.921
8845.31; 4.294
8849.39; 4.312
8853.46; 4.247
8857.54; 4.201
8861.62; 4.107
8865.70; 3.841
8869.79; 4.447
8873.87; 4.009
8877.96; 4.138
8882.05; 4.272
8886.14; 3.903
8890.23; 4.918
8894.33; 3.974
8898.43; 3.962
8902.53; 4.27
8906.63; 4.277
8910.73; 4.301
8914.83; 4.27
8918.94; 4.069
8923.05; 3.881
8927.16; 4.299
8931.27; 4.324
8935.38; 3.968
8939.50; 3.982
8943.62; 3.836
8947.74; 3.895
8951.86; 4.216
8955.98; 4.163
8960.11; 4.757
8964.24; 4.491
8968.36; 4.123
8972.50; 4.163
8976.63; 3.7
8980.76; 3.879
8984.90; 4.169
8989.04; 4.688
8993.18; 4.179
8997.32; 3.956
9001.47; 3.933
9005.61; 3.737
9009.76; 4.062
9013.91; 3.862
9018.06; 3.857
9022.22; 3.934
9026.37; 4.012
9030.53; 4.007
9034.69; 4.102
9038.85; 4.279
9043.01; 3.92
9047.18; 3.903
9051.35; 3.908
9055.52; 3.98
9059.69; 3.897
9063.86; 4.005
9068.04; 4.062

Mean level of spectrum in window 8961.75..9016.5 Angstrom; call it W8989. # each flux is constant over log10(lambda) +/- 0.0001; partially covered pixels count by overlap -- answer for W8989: 4.08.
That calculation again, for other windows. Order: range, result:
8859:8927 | 4.17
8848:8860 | 4.25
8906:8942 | 4.14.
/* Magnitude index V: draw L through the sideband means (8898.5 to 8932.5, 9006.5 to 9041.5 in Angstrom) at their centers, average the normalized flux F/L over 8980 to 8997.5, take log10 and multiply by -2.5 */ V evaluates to -0.04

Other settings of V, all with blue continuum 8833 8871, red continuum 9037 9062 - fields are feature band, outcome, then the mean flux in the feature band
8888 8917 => -0.04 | 4.28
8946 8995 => -0.04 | 4.2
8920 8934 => -0.02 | 4.15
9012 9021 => 0.04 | 3.86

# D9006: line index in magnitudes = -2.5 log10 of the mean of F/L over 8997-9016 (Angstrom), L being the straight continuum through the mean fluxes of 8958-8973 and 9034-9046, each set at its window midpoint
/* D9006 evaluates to 0.09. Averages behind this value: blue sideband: 4.4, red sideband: 4.09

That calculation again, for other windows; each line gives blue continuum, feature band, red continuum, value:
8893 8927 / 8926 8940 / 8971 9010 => -0.011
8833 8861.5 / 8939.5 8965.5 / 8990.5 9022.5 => -0.045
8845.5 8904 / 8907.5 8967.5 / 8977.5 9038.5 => -0.017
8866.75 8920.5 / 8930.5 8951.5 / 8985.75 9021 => 0.037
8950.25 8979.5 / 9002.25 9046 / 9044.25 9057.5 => 0.012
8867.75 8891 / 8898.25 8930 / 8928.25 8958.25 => -0.009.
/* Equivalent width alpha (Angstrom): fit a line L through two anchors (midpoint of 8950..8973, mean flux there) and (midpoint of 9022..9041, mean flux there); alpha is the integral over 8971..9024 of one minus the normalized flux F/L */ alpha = 2.4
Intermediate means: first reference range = 4.33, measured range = 4.01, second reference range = 4.08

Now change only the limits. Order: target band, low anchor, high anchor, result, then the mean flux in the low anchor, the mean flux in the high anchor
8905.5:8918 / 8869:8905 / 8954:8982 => -0.2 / 4.2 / 4.19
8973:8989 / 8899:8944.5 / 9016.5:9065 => 0.1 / 4.14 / 3.98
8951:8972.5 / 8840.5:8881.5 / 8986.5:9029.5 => -1.4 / 4.16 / 4.02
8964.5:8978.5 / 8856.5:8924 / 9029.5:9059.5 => 0.1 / 4.17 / 4.01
